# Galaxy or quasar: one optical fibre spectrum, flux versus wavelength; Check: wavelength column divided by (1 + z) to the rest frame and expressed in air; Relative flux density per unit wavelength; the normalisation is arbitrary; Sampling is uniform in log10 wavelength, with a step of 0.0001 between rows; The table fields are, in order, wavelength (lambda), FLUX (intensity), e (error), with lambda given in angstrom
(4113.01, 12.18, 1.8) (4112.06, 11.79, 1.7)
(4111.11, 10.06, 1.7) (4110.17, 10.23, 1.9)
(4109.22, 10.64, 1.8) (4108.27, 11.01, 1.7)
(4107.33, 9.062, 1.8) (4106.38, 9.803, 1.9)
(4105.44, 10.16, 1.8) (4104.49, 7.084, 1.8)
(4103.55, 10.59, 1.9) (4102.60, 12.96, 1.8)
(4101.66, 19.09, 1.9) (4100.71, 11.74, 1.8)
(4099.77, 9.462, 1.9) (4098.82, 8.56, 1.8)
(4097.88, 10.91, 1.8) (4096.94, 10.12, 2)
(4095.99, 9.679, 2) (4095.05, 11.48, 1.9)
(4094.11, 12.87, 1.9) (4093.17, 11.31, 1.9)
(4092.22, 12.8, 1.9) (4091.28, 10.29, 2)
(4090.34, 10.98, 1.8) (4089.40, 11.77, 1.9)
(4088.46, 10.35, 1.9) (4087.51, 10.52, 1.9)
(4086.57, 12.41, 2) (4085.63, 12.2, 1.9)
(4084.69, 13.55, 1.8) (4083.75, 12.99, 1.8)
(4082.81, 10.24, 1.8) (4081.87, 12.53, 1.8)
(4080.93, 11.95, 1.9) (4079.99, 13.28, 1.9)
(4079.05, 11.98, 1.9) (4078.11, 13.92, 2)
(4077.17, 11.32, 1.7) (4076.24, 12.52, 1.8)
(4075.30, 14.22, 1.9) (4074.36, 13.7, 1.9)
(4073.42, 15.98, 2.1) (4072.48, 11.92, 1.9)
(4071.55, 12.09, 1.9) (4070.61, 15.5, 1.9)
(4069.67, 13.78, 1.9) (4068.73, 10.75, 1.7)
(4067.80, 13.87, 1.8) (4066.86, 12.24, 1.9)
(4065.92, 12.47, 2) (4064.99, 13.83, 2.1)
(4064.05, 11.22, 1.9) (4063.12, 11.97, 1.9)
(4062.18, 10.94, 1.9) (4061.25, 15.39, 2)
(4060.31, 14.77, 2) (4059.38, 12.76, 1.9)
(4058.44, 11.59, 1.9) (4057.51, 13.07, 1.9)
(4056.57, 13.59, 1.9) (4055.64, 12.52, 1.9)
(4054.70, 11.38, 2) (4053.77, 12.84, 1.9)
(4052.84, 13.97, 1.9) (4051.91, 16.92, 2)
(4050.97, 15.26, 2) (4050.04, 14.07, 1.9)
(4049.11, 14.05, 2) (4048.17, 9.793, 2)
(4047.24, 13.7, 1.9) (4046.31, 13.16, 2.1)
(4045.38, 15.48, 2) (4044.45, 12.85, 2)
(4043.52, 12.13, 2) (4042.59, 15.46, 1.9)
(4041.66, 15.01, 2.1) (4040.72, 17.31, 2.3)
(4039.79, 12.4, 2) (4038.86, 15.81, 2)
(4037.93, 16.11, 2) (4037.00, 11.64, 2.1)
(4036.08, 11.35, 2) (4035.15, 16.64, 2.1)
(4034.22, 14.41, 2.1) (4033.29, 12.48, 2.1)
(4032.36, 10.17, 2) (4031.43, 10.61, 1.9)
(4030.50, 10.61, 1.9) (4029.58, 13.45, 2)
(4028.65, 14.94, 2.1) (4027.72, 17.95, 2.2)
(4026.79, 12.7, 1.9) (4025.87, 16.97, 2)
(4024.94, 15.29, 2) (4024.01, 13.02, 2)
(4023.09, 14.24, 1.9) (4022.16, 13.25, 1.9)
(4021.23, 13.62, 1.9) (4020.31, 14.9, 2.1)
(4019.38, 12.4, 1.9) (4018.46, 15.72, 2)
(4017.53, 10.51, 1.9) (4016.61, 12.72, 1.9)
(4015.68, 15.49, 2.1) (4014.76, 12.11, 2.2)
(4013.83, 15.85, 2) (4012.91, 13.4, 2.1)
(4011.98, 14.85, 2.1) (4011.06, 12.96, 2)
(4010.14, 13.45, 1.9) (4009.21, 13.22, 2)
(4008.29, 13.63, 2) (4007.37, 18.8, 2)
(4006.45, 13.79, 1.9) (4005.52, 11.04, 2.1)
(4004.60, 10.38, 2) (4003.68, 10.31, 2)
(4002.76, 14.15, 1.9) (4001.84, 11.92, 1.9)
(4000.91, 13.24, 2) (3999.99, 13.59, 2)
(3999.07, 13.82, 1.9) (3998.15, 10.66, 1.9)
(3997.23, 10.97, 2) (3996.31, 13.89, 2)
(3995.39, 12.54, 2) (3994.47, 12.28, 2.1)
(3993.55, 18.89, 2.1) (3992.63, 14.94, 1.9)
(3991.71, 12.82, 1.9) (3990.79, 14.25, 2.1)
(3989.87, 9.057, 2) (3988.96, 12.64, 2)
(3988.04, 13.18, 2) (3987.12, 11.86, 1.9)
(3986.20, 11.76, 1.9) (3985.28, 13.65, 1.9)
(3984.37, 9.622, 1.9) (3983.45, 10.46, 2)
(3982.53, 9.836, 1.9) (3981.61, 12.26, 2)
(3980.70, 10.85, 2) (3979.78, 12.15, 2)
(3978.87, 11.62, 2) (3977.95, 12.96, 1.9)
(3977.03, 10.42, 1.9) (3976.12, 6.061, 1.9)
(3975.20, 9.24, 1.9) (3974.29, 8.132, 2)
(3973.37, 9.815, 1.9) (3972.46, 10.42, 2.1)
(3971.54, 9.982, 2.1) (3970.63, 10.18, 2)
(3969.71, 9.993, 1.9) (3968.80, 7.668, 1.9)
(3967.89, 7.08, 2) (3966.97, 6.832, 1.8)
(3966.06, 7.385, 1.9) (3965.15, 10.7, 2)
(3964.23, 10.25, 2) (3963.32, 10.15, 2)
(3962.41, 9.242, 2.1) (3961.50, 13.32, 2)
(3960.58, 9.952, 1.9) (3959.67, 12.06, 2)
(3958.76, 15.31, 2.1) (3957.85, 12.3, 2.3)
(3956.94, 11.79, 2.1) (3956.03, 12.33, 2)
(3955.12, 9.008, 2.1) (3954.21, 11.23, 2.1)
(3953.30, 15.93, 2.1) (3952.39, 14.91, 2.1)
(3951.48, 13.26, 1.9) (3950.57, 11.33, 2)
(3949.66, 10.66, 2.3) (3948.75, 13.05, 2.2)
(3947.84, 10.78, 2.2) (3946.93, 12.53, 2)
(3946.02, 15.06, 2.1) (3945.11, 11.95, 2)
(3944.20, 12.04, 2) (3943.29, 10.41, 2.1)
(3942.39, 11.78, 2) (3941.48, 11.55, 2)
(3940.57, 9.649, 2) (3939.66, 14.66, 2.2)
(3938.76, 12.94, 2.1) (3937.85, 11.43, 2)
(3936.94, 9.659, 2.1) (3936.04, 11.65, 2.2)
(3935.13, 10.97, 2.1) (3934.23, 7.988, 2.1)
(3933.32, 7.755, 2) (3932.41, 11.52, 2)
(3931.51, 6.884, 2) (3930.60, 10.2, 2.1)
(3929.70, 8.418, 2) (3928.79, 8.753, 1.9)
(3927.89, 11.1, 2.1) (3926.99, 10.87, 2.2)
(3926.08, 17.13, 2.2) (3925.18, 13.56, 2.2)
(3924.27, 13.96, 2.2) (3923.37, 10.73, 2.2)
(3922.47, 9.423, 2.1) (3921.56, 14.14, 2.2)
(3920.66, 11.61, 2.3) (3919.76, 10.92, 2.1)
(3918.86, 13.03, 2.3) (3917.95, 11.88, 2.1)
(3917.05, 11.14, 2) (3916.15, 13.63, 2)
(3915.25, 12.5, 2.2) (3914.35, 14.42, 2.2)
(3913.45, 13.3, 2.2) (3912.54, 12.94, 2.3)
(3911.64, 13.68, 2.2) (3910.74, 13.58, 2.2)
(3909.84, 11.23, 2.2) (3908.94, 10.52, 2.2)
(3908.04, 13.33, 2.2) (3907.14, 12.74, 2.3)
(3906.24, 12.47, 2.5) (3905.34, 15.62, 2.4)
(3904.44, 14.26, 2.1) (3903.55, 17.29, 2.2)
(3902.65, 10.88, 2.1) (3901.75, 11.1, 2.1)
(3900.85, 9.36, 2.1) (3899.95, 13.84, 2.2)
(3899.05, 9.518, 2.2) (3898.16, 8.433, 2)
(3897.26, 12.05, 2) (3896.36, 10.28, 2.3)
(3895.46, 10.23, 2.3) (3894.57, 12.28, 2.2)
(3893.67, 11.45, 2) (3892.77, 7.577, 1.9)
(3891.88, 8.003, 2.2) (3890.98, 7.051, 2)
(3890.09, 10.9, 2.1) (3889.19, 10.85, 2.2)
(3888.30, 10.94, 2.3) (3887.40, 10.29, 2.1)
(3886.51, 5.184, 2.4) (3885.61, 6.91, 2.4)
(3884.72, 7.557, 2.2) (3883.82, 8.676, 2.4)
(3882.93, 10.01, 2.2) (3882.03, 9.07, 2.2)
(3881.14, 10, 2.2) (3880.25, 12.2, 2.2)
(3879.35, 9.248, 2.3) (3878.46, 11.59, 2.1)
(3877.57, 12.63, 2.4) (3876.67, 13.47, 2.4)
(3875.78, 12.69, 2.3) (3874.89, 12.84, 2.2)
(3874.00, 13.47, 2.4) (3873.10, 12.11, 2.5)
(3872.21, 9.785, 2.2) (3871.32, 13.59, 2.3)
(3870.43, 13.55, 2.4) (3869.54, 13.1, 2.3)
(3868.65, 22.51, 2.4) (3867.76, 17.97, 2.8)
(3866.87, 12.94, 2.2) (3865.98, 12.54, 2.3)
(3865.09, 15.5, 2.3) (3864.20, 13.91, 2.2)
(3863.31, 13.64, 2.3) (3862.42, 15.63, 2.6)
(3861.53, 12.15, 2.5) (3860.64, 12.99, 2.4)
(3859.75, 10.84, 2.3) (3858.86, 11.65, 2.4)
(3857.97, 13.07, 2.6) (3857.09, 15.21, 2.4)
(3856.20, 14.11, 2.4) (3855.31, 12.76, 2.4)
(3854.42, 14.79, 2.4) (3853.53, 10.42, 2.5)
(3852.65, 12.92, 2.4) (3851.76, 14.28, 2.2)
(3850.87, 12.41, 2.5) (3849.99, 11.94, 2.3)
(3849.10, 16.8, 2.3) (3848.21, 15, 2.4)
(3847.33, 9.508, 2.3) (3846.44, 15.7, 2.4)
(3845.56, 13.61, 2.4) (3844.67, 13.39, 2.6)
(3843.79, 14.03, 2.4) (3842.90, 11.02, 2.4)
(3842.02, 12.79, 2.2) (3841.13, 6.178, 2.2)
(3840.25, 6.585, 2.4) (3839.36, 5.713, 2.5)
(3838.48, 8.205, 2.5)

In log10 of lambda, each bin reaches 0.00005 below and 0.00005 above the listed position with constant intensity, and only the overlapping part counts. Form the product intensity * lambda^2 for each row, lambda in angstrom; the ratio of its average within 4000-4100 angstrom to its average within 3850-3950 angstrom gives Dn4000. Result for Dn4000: 1.2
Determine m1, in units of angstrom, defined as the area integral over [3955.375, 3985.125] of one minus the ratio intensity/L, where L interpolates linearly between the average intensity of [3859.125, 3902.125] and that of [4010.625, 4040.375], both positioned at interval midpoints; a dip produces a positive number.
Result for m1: 5.8 angstrom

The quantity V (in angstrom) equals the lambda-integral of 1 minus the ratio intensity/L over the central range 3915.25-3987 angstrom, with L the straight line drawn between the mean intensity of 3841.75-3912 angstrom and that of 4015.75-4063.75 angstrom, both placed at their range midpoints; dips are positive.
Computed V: 9.5 angstrom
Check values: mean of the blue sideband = 12.2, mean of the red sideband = 13.6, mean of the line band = 11.1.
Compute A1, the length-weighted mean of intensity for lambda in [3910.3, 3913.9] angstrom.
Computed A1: 13.3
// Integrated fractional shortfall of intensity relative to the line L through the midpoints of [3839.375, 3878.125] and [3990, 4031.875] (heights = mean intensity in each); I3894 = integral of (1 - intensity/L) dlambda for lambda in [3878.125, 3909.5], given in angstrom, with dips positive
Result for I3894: 6.1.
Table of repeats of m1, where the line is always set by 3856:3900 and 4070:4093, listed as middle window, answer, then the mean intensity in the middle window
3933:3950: 0.7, 11.4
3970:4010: 0.4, 12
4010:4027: -2.3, 13.9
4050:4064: -1.1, 13.3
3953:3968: 1.4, 10.9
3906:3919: -1.0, 12.7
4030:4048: -1.7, 13.5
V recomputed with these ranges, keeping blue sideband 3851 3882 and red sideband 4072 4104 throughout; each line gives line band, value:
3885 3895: 3.0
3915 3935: 2.6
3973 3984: 2.0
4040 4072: -3.1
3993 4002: -0.5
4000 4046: -4.8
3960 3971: 2.8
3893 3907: 1.2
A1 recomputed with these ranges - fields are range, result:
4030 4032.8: 10.5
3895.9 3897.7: 11.1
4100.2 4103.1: 14.5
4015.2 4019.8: 13.4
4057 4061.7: 13.5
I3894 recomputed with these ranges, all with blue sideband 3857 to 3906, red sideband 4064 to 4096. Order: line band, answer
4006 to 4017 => -1.80 angstrom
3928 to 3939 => 1.96 angstrom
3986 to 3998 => -0.82 angstrom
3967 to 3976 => 2.34 angstrom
